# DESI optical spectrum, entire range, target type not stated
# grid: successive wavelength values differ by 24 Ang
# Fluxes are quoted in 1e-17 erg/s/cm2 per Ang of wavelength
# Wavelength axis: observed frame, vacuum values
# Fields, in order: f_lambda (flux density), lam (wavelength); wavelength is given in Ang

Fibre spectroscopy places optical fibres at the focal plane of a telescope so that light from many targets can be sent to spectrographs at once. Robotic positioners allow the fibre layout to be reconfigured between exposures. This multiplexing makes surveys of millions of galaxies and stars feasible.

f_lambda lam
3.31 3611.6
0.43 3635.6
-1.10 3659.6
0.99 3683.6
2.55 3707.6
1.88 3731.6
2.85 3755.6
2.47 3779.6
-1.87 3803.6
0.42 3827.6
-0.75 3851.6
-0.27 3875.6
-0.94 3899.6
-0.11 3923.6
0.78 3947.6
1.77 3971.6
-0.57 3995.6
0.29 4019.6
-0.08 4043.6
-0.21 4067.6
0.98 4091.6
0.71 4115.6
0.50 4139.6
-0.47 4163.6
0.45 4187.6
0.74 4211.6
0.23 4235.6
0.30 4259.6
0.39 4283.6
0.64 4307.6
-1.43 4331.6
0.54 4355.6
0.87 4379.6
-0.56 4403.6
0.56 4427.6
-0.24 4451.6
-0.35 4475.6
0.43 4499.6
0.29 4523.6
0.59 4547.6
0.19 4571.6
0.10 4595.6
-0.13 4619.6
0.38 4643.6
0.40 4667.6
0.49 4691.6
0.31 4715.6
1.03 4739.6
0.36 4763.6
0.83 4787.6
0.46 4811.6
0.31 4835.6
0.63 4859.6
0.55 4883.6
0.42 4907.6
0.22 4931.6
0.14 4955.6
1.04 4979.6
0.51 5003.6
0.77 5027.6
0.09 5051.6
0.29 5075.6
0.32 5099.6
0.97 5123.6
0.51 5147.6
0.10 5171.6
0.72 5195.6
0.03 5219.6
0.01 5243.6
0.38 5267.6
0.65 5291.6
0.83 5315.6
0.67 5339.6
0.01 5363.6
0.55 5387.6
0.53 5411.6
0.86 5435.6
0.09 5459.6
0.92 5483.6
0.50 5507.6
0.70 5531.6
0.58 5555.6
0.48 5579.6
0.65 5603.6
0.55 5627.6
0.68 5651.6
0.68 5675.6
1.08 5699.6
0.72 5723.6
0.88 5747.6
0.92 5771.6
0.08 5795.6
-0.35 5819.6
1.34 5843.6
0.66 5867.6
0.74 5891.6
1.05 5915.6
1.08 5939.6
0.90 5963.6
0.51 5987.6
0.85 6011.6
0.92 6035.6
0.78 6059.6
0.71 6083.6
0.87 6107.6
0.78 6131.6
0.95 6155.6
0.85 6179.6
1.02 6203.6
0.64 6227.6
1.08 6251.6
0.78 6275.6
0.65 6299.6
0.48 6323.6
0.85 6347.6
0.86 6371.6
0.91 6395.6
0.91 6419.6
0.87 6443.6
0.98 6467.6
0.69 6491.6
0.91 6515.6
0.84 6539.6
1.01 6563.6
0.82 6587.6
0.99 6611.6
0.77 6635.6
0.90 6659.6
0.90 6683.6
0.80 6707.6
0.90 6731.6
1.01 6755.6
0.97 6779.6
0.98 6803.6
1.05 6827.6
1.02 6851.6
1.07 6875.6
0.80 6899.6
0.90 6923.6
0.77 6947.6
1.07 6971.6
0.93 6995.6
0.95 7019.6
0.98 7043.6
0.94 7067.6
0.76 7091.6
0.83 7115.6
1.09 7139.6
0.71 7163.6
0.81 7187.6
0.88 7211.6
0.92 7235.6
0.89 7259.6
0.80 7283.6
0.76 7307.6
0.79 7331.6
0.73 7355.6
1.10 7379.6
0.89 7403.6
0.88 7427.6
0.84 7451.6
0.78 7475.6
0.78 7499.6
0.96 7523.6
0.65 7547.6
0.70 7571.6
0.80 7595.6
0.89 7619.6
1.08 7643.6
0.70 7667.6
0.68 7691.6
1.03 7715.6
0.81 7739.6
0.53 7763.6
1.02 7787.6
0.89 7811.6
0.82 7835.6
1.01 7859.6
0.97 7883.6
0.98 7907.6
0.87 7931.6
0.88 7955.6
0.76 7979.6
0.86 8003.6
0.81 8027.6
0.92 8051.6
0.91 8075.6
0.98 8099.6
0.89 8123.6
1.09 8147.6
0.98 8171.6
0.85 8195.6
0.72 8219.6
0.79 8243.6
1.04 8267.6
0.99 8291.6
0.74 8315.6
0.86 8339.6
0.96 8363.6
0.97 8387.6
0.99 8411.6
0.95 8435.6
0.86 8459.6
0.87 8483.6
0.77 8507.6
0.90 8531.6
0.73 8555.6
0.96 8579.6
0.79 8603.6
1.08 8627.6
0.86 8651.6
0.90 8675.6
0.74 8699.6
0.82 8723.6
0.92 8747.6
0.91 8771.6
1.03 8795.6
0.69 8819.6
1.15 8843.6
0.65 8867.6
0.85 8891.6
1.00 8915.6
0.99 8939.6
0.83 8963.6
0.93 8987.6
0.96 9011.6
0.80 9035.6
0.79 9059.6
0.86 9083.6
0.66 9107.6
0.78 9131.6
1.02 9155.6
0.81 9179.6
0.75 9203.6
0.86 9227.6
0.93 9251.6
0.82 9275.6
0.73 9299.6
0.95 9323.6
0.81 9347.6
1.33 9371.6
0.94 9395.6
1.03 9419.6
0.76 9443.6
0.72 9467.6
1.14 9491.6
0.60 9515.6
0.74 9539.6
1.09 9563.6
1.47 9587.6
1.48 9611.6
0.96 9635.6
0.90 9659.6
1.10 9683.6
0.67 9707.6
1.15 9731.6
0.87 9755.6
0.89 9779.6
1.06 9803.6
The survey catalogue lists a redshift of 0.459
